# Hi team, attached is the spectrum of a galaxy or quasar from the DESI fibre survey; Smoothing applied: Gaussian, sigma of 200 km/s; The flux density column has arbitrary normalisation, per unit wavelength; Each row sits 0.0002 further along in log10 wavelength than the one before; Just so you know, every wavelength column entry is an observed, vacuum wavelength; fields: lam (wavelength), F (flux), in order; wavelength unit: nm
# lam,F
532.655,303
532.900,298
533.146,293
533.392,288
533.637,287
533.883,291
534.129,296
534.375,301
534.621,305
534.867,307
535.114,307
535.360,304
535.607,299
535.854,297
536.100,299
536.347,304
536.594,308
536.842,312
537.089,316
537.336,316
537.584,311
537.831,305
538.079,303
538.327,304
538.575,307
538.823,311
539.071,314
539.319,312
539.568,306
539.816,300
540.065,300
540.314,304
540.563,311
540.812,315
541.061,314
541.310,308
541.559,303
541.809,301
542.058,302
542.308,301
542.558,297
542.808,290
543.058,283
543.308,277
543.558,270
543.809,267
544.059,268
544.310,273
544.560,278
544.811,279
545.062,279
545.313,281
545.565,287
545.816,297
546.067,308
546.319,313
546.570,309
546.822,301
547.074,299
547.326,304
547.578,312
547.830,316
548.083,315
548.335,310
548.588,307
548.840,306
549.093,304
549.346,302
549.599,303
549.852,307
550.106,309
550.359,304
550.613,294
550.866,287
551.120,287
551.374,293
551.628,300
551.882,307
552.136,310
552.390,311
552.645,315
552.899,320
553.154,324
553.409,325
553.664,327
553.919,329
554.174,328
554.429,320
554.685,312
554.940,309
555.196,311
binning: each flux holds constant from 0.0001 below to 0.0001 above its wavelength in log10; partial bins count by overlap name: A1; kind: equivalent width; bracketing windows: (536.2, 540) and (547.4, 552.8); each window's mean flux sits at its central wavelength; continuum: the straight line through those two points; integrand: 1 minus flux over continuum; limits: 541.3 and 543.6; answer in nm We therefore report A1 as 0.10 nm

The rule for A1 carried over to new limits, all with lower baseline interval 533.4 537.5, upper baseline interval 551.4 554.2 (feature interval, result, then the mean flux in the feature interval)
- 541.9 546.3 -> 0.35 nm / 285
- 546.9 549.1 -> 0.03 nm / 308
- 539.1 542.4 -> 0.01 nm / 306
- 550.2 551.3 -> 0.08 nm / 294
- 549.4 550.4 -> 0.03 nm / 306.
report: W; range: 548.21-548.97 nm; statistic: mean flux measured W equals 308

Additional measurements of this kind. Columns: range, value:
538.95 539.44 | 313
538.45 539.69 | 310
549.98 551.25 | 296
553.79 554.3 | 329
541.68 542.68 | 300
